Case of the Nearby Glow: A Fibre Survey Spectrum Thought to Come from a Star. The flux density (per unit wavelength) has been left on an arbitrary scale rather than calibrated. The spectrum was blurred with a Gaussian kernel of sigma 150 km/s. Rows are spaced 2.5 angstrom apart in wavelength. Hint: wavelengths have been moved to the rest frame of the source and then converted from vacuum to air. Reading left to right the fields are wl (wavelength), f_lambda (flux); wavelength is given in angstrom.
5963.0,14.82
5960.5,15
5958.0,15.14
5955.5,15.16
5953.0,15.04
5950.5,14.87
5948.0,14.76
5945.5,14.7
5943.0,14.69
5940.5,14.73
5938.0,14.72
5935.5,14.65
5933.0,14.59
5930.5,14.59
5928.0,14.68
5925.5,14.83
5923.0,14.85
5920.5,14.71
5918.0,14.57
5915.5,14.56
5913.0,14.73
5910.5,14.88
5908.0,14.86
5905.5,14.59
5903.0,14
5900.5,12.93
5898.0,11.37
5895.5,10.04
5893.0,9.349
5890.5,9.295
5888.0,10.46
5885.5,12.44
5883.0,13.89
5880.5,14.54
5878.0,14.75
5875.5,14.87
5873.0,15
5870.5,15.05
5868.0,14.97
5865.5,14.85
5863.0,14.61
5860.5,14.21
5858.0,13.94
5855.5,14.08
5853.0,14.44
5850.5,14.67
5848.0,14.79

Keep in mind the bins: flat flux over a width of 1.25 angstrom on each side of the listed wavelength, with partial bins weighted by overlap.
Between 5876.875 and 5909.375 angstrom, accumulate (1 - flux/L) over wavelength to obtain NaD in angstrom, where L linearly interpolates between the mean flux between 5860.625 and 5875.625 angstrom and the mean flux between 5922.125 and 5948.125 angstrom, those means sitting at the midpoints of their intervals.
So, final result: 5.03 angstrom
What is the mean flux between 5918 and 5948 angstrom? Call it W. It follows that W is 14.7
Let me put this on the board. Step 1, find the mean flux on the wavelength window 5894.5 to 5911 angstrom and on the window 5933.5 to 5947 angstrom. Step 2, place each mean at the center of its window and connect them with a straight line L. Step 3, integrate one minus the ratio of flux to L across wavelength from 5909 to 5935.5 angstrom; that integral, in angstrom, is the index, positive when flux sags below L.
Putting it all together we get -1.4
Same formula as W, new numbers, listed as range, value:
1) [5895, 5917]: 13.7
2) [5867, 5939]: 13.7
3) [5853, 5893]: 13.7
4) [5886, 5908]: 11.7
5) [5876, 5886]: 14.1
